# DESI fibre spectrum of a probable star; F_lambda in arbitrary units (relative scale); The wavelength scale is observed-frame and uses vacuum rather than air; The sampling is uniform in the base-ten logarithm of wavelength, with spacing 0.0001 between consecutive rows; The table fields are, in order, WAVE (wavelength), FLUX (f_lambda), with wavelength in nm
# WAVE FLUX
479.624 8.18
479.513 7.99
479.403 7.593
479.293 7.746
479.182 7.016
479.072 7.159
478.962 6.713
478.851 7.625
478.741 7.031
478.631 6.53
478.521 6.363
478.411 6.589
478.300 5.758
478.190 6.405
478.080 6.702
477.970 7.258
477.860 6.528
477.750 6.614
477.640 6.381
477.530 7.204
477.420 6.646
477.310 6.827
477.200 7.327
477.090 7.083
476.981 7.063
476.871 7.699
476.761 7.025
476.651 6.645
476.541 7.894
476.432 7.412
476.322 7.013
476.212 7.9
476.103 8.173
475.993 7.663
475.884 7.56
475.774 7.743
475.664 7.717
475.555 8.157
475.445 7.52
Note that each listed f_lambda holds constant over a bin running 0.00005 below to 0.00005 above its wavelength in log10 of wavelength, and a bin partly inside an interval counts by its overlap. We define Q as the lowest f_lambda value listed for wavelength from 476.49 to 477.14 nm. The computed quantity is 6.645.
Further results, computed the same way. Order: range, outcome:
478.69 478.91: 7.031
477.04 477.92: 6.381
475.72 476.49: 7.013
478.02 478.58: 5.758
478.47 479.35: 6.363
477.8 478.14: 6.528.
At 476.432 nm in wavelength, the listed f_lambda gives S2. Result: 7.412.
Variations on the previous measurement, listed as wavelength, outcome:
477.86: 6.528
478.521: 6.363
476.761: 7.025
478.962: 6.713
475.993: 7.663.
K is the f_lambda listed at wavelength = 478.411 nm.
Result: 6.589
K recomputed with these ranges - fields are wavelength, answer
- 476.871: 7.699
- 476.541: 7.894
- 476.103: 8.173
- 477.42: 6.646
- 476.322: 7.013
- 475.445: 7.52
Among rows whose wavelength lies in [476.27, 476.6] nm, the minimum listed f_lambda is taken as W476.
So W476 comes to 7.013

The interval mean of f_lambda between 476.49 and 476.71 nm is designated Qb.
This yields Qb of 7.24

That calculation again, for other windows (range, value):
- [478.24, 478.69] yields 6.32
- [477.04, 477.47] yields 6.97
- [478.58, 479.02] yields 6.98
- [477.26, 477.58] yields 6.89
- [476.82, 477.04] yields 7.39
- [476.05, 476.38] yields 7.69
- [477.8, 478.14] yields 6.82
